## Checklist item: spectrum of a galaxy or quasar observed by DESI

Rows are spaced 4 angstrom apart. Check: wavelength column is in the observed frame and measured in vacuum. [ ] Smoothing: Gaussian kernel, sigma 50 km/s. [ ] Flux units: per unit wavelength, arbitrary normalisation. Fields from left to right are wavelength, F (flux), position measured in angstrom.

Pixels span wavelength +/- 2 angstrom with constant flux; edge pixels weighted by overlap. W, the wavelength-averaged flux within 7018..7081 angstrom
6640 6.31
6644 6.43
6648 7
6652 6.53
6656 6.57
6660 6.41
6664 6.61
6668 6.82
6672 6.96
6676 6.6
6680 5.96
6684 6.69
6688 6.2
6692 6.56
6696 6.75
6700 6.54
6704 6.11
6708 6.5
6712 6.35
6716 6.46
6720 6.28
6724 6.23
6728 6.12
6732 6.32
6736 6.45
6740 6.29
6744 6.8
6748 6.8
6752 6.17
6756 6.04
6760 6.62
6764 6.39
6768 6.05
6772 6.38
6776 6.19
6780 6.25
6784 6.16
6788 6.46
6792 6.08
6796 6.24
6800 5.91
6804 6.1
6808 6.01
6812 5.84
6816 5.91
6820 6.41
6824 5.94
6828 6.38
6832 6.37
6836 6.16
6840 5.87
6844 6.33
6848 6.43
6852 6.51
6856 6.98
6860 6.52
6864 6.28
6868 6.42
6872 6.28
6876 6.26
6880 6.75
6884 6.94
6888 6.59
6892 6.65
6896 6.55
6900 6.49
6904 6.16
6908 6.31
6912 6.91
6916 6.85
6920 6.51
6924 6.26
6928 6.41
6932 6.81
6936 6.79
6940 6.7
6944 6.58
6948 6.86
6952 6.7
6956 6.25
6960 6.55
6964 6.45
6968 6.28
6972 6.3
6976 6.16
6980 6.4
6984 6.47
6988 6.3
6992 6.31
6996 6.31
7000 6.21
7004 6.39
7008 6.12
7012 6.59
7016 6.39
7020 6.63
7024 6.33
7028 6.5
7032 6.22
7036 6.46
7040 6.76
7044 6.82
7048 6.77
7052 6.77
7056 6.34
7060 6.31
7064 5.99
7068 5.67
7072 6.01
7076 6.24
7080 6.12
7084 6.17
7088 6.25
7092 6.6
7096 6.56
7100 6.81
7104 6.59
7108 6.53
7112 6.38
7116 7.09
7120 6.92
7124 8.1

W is 6.38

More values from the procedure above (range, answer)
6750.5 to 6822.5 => 6.18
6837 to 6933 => 6.5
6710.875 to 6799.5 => 6.32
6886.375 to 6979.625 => 6.52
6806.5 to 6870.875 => 6.27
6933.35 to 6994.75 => 6.47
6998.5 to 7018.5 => 6.35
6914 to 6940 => 6.61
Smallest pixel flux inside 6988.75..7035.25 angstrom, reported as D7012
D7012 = 6.12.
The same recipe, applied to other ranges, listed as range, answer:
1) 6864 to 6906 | 6.16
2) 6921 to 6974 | 6.25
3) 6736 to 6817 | 5.84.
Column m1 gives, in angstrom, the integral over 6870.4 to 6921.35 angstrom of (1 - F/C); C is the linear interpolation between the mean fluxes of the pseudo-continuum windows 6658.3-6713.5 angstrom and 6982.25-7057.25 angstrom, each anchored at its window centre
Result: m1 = -0.66 angstrom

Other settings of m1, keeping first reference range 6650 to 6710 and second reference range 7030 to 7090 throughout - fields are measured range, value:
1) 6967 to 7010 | 0.5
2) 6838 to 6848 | 0.4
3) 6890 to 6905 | -0.2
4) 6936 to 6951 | -0.8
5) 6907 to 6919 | -0.6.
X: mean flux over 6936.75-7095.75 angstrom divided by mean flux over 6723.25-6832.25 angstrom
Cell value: 1.0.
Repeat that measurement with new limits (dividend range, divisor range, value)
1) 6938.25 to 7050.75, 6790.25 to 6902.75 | 1.02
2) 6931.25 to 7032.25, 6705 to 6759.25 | 1.01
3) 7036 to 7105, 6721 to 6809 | 1.02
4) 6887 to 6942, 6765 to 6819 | 1.07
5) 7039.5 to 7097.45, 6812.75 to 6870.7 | 1.01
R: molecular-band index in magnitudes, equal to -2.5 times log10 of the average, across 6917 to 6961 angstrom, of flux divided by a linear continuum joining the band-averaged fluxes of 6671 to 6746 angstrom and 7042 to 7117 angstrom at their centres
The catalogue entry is -0.029 mag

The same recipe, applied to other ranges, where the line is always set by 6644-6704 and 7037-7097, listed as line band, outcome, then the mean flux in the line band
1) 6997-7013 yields 0.01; 6.31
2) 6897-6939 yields -0.02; 6.55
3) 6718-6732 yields 0.05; 6.23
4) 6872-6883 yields -0.01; 6.5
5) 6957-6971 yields 0.00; 6.41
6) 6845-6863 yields -0.02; 6.58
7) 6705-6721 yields 0.03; 6.39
